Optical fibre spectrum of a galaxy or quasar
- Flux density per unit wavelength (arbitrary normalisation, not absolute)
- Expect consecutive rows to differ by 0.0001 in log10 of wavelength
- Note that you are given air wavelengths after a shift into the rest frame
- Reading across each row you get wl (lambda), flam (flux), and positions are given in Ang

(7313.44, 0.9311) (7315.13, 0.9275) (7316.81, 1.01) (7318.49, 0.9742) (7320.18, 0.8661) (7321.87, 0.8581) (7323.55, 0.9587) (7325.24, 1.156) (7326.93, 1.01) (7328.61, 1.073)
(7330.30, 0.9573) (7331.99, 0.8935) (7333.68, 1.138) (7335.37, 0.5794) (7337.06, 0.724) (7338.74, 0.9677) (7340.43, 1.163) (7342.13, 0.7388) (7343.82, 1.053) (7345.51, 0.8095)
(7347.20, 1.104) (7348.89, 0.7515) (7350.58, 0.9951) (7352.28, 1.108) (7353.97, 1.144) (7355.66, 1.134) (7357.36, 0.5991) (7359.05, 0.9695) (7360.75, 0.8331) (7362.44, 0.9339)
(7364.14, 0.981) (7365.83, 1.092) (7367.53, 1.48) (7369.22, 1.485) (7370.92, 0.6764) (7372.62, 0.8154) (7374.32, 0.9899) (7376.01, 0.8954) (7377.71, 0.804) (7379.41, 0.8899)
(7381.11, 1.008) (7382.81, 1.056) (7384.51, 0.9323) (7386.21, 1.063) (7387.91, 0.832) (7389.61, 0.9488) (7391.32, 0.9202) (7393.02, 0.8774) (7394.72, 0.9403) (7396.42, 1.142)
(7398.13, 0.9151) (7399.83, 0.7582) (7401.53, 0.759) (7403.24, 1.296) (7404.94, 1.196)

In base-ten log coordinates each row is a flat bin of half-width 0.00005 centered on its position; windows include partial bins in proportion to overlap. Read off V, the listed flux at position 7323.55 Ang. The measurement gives 0.9587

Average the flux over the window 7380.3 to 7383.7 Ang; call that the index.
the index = 1.03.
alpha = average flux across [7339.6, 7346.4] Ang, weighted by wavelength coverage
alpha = 0.941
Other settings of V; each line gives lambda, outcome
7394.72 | 0.9403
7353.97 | 1.144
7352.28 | 1.108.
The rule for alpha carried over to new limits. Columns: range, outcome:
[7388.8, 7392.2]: 0.932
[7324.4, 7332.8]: 1.02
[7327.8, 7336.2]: 0.927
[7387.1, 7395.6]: 0.905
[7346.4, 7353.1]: 0.988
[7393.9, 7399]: 0.998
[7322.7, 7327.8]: 1.04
